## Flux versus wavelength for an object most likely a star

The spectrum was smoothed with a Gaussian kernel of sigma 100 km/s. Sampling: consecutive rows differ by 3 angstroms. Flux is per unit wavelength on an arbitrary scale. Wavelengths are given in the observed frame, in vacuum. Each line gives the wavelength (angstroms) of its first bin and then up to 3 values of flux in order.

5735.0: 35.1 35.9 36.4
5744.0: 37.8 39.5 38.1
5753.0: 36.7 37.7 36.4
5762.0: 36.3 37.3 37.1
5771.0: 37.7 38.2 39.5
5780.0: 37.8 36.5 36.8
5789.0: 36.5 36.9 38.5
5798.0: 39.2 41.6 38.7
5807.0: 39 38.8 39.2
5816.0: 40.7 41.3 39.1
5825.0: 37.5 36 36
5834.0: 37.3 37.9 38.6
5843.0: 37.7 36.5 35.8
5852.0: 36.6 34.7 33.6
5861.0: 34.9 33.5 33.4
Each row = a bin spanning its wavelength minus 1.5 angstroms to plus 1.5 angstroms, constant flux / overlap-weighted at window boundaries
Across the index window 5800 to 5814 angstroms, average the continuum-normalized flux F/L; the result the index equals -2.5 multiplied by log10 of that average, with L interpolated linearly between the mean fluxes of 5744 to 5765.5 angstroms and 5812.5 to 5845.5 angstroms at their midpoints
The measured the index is -0.04 mag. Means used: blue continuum 37.5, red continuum 38.2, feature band 39.4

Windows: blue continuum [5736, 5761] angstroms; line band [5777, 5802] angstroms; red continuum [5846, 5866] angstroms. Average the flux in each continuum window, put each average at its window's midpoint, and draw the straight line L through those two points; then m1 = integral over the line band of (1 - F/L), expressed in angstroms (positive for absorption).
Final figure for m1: -1.12 angstroms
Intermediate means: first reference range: 37.2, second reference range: 34.9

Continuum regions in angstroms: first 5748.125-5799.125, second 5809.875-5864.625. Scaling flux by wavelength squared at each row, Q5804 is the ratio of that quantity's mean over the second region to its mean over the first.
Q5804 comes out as 1.01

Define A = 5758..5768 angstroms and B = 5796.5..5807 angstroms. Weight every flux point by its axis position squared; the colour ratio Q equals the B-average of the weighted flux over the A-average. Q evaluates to 1.1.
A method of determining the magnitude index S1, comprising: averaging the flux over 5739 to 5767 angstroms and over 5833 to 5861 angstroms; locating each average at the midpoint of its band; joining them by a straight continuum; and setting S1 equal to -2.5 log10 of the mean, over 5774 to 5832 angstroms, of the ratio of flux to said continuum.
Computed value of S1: -0.05 mag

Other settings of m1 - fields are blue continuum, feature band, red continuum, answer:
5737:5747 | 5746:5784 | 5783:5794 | -0.63 angstroms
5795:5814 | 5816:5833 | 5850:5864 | -0.25 angstroms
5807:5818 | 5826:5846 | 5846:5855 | 0.08 angstroms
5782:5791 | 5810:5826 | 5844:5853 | -1.34 angstroms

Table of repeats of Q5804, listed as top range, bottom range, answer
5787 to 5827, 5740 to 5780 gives 1.05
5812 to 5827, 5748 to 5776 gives 1.08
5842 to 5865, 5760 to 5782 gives 0.97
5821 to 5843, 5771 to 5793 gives 1.02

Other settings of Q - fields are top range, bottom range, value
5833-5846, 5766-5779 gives 1.01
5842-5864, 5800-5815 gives 0.91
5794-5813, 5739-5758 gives 1.07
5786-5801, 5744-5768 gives 1.03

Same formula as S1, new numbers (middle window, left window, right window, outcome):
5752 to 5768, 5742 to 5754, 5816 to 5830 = 0.03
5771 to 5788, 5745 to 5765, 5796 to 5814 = 0.02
